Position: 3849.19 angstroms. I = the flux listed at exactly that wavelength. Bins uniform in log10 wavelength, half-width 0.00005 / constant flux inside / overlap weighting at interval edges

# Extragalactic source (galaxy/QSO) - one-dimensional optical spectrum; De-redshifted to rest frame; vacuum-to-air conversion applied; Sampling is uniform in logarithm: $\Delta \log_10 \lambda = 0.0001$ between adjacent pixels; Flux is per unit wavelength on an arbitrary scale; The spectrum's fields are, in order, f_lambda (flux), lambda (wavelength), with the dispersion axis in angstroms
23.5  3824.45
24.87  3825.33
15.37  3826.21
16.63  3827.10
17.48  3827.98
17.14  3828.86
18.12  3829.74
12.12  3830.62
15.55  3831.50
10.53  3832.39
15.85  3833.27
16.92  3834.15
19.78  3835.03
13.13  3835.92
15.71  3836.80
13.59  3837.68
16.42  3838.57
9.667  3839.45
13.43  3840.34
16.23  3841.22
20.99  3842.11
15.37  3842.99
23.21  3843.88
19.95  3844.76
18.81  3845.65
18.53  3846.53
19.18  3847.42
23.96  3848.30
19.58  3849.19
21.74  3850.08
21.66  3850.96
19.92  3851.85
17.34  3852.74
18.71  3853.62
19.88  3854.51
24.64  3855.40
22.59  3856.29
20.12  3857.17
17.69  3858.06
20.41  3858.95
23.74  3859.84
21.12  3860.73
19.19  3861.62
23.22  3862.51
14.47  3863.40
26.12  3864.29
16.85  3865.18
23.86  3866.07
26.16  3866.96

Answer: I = 19.58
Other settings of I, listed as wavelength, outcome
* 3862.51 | 23.22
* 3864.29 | 26.12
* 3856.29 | 22.59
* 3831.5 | 15.55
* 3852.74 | 17.34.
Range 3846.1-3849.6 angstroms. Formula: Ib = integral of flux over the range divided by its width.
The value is 20.3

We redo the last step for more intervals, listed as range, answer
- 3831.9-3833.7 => 13.2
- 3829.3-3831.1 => 15.2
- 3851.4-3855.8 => 20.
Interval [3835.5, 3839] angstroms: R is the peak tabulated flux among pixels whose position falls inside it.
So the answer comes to 16.42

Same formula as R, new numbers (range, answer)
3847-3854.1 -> 23.96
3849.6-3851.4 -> 21.74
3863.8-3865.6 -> 26.12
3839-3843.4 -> 20.99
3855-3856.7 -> 24.64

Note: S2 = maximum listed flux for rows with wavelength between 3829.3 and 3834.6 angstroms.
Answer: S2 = 18.12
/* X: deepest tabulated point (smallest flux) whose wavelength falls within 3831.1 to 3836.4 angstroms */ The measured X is 10.53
